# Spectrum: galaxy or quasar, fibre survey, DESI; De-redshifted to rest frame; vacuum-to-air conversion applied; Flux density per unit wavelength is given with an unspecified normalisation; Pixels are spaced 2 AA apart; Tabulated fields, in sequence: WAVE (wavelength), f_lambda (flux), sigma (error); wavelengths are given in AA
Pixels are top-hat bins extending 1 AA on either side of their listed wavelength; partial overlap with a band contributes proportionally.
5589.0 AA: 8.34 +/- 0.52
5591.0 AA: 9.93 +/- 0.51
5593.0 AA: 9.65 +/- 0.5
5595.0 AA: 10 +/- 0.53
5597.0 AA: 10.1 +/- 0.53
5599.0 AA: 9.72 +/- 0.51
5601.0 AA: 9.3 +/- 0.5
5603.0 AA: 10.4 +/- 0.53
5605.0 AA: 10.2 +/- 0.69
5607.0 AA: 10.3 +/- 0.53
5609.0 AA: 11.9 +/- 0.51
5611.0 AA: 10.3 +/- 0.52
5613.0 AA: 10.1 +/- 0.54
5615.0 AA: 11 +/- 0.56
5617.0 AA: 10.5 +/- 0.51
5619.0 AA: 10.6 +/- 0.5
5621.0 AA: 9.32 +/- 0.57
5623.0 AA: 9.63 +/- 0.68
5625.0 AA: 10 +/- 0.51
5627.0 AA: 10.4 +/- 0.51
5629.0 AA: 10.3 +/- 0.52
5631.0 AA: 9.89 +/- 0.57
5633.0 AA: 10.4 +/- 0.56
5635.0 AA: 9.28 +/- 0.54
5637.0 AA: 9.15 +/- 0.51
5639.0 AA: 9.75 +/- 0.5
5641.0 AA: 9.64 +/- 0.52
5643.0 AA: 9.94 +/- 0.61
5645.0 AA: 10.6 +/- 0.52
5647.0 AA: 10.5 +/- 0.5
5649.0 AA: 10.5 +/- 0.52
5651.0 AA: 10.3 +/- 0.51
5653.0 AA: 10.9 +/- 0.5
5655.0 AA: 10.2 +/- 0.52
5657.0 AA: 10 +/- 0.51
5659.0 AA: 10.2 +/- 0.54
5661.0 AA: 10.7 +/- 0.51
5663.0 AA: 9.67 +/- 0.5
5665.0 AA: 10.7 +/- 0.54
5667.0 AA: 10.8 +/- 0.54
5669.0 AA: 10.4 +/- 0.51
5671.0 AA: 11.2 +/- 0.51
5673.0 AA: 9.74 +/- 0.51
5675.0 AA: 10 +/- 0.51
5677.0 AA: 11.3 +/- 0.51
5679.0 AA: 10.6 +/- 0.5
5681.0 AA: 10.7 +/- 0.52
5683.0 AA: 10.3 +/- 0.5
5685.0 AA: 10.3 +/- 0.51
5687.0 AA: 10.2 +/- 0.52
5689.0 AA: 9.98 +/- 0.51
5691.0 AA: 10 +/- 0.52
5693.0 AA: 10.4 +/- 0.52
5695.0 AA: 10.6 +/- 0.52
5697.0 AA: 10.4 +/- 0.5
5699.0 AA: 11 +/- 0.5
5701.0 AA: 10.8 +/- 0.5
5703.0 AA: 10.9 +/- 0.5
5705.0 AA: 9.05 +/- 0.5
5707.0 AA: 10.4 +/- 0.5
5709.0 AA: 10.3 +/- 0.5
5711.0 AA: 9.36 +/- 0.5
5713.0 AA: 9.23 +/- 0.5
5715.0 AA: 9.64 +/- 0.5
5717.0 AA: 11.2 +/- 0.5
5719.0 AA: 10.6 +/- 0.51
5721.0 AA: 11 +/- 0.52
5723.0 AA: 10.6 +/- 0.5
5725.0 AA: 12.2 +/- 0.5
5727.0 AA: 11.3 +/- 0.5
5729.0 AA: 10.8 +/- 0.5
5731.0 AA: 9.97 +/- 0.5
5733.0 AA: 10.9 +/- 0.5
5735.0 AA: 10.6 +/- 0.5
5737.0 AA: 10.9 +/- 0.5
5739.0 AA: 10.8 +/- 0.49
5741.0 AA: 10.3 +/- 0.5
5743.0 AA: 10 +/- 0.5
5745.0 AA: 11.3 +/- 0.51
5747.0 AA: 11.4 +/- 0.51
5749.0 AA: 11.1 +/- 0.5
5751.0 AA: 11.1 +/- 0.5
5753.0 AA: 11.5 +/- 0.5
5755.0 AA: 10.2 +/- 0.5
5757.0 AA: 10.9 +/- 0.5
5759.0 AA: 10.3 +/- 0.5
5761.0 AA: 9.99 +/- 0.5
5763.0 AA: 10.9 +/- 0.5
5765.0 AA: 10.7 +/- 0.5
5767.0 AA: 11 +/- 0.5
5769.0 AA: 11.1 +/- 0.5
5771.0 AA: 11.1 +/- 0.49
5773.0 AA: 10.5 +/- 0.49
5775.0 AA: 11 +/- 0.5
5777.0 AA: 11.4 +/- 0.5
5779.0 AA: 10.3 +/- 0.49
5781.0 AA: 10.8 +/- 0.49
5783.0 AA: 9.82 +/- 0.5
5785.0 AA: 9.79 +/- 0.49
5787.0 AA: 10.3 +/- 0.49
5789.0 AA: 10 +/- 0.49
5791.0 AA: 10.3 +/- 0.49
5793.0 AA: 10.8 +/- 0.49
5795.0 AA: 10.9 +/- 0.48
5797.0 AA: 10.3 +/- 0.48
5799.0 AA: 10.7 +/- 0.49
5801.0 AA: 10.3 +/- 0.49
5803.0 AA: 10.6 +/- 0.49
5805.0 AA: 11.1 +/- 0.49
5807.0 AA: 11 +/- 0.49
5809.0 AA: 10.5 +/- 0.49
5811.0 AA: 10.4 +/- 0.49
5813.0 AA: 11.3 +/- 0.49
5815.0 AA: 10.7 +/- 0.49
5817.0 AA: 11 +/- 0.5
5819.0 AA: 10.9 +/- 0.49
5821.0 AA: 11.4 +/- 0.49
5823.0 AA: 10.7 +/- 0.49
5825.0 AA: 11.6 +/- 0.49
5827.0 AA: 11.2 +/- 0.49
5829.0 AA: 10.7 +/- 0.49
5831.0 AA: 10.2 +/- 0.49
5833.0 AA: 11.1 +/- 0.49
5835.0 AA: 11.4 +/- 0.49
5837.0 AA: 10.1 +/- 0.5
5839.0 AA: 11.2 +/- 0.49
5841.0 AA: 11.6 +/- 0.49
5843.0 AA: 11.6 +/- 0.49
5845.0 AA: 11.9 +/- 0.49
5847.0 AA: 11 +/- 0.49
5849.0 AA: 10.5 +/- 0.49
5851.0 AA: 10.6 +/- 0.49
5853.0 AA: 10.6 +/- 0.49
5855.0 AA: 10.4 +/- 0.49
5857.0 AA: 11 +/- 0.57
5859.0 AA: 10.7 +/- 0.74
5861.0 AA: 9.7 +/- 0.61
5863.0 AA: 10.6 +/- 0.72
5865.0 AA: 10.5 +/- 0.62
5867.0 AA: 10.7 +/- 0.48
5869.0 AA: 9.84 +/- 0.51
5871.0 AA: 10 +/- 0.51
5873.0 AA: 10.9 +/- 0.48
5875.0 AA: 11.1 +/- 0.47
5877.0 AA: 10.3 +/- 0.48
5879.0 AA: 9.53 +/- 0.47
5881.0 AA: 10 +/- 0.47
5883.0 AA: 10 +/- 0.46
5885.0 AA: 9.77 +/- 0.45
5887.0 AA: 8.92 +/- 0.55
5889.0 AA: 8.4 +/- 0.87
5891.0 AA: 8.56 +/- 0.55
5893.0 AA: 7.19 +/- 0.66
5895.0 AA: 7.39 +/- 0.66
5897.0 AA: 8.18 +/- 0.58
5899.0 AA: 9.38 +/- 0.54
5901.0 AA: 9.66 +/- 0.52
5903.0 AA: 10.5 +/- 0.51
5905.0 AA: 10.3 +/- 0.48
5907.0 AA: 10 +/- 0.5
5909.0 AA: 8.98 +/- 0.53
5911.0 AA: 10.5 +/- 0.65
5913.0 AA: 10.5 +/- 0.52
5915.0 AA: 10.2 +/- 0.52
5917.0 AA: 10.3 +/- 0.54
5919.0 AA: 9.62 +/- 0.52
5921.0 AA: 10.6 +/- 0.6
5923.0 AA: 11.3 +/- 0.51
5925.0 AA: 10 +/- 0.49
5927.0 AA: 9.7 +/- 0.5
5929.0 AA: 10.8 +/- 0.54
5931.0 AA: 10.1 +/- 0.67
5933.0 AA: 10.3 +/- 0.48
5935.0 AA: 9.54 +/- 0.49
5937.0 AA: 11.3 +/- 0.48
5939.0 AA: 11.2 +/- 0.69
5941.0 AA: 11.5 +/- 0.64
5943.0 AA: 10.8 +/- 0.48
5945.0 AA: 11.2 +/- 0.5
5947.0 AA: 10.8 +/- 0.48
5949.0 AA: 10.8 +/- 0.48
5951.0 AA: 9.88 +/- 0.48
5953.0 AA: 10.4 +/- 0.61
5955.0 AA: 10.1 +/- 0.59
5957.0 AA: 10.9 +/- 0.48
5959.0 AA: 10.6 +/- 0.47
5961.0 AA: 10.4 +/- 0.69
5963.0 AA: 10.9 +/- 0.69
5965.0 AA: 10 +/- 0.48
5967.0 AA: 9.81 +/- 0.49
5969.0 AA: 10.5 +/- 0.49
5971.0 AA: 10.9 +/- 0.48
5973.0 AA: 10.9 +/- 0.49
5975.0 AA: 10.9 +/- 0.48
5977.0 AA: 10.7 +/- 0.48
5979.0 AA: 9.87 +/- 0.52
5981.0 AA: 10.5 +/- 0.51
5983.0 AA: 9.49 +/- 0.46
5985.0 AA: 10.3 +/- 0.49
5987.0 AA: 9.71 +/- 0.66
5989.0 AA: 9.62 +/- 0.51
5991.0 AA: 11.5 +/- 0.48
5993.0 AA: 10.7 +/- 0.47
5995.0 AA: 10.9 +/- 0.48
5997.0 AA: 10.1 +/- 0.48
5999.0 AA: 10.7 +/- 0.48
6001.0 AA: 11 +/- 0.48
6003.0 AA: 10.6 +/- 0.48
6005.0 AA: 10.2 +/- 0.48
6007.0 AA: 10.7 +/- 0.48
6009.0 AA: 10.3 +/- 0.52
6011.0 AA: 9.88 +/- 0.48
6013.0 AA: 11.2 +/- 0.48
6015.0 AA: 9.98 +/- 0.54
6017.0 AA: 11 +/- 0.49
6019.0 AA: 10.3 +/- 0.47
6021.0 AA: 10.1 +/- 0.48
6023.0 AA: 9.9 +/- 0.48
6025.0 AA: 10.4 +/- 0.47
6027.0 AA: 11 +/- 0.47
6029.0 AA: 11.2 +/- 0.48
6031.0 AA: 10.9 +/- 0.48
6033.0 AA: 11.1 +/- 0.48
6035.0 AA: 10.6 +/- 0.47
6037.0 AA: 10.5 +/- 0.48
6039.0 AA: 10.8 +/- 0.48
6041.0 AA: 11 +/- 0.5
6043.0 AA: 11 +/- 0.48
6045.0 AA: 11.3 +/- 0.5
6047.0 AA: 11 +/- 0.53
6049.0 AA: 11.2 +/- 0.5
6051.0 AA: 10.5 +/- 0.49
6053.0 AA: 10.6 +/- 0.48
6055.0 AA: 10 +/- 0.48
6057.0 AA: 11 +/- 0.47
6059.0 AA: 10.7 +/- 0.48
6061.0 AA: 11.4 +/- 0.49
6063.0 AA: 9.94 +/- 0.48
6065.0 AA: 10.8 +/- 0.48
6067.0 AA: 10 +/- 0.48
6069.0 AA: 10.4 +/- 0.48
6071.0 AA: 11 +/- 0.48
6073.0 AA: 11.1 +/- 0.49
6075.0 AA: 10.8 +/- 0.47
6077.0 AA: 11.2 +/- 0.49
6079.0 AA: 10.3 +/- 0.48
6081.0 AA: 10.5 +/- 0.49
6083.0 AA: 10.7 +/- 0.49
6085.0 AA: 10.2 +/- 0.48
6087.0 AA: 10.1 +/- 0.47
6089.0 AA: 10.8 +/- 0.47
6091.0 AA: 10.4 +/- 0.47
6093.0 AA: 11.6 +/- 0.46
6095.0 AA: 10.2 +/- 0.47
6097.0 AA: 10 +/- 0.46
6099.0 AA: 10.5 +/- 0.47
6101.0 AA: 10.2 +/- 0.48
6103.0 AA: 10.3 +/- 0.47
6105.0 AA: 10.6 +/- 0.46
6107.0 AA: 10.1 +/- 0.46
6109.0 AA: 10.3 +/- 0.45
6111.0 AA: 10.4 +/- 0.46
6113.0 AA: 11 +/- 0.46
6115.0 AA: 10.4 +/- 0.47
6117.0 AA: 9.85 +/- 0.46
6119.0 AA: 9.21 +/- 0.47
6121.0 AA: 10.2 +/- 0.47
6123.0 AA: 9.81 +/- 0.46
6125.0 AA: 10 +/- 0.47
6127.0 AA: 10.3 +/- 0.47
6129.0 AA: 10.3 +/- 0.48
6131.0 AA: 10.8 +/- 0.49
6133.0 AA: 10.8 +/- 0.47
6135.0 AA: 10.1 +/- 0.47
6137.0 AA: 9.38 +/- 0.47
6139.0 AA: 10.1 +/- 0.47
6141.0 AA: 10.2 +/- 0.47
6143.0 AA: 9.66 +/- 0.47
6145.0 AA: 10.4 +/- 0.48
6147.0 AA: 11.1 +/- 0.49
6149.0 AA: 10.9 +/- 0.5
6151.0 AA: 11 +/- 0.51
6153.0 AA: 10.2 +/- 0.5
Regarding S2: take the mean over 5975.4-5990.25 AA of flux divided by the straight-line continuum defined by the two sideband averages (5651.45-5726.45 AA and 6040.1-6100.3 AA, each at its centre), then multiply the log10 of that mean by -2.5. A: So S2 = 0.06 mag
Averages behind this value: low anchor 10.4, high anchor 10.7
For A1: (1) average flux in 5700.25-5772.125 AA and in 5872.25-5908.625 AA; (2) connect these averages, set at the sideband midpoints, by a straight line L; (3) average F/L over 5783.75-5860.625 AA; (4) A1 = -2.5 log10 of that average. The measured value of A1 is -0.086 mag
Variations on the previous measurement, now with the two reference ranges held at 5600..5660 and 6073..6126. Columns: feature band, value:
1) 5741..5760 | -0.062 mag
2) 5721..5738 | -0.071 mag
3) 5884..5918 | 0.107 mag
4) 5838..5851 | -0.098 mag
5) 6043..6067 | -0.039 mag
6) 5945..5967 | -0.016 mag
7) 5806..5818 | -0.057 mag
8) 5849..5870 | -0.019 mag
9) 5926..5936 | 0.024 mag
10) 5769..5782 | -0.064 mag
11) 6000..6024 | -0.009 mag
